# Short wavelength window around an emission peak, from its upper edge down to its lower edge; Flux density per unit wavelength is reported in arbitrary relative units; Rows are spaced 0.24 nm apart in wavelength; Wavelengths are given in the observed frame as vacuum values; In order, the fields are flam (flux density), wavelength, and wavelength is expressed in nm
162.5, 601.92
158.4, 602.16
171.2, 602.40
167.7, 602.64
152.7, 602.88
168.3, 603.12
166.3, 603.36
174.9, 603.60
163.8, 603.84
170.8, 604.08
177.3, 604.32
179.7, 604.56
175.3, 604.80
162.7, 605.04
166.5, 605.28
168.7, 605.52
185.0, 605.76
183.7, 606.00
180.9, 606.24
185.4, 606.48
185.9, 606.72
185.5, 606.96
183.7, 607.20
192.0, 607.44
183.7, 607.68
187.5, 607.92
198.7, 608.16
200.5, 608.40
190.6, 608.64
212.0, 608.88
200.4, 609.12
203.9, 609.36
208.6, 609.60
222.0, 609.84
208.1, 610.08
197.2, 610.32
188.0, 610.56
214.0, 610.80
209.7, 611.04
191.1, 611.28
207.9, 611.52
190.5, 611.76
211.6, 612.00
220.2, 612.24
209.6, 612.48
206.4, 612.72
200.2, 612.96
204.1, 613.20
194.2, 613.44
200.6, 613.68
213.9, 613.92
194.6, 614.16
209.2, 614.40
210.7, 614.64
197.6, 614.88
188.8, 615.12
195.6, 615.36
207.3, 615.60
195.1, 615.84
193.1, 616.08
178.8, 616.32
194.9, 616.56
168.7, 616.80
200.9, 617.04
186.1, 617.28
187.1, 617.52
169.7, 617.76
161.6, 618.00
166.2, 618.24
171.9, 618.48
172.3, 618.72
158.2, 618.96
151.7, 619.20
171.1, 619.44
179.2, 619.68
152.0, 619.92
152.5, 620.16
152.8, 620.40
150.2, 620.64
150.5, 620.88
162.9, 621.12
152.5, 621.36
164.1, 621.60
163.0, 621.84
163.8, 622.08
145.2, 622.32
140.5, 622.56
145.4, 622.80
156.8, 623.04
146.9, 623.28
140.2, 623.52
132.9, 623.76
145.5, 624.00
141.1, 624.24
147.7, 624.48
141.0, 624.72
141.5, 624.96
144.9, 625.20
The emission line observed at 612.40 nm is C III]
